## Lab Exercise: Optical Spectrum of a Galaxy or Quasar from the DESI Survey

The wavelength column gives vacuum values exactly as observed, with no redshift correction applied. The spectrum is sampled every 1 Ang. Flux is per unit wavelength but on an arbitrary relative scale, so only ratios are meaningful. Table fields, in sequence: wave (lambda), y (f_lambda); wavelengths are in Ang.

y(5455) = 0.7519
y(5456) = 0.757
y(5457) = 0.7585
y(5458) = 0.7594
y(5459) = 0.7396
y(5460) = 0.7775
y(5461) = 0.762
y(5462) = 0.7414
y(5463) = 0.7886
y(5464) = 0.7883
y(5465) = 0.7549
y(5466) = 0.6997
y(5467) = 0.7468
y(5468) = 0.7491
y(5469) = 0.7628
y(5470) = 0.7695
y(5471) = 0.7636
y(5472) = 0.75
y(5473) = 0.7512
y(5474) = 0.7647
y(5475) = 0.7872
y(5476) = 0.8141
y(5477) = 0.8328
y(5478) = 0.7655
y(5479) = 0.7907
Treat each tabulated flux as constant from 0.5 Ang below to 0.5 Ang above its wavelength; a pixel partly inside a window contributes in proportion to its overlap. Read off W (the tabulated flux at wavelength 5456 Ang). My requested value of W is 0.757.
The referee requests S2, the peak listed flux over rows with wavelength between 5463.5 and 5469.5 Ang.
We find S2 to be 0.7883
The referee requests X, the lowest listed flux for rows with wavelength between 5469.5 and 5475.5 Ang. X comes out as 0.75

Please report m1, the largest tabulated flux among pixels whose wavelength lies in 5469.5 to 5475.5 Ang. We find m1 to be 0.7872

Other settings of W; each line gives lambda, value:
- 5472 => 0.75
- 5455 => 0.7519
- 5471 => 0.7636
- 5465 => 0.7549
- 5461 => 0.762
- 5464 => 0.7883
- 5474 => 0.7647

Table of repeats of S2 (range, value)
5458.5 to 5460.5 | 0.7775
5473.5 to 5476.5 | 0.8141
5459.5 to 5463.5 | 0.7886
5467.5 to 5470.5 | 0.7695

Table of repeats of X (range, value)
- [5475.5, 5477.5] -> 0.8141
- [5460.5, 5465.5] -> 0.7414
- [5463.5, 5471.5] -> 0.6997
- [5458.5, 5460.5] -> 0.7396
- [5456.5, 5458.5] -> 0.7585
